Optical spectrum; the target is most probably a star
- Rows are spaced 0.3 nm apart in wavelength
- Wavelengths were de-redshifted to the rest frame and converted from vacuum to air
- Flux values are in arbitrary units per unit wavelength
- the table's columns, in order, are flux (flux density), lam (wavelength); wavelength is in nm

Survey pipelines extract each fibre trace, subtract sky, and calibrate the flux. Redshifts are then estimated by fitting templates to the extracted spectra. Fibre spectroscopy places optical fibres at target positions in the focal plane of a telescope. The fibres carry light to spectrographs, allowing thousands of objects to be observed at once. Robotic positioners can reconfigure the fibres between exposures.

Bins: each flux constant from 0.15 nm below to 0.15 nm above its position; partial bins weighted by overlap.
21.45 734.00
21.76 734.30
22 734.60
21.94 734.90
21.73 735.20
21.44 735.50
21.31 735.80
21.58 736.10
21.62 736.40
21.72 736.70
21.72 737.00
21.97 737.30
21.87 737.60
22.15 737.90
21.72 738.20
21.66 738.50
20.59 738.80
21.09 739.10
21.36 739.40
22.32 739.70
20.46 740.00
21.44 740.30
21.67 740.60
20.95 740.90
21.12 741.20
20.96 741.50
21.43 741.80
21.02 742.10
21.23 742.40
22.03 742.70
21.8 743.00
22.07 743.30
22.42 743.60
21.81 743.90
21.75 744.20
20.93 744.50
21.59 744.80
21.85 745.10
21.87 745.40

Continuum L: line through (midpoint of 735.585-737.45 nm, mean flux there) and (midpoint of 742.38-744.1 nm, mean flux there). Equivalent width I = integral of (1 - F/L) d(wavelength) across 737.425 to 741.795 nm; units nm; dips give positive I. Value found 0.08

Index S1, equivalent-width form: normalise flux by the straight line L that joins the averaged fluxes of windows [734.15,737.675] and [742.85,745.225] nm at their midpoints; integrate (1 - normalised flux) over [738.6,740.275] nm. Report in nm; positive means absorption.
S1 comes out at 0.04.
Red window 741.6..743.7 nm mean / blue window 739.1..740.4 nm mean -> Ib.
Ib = 1.02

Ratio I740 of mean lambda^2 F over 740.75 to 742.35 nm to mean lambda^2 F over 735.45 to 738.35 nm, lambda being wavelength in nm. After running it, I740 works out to 0.98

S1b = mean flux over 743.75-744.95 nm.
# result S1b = 21.5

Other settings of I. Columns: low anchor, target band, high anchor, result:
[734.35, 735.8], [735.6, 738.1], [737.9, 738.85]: -0.01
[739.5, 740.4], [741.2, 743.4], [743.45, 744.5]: 0.02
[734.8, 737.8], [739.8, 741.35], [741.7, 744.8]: 0.04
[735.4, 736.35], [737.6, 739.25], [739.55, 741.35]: -0.01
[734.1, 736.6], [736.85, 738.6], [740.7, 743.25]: -0.02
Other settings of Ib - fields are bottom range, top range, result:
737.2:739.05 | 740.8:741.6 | 0.97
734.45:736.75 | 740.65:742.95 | 0.98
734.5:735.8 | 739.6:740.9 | 0.98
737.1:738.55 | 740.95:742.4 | 0.97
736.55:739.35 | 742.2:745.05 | 1.01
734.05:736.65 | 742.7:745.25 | 1.01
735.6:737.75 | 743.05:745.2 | 1.00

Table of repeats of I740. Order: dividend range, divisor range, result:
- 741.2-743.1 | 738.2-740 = 1.01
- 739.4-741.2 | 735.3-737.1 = 1.00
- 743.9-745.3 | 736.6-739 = 1.01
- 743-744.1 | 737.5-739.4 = 1.04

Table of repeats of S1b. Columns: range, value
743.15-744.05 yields 22.1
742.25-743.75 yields 21.9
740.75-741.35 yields 21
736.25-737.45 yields 21.8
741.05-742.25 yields 21.1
